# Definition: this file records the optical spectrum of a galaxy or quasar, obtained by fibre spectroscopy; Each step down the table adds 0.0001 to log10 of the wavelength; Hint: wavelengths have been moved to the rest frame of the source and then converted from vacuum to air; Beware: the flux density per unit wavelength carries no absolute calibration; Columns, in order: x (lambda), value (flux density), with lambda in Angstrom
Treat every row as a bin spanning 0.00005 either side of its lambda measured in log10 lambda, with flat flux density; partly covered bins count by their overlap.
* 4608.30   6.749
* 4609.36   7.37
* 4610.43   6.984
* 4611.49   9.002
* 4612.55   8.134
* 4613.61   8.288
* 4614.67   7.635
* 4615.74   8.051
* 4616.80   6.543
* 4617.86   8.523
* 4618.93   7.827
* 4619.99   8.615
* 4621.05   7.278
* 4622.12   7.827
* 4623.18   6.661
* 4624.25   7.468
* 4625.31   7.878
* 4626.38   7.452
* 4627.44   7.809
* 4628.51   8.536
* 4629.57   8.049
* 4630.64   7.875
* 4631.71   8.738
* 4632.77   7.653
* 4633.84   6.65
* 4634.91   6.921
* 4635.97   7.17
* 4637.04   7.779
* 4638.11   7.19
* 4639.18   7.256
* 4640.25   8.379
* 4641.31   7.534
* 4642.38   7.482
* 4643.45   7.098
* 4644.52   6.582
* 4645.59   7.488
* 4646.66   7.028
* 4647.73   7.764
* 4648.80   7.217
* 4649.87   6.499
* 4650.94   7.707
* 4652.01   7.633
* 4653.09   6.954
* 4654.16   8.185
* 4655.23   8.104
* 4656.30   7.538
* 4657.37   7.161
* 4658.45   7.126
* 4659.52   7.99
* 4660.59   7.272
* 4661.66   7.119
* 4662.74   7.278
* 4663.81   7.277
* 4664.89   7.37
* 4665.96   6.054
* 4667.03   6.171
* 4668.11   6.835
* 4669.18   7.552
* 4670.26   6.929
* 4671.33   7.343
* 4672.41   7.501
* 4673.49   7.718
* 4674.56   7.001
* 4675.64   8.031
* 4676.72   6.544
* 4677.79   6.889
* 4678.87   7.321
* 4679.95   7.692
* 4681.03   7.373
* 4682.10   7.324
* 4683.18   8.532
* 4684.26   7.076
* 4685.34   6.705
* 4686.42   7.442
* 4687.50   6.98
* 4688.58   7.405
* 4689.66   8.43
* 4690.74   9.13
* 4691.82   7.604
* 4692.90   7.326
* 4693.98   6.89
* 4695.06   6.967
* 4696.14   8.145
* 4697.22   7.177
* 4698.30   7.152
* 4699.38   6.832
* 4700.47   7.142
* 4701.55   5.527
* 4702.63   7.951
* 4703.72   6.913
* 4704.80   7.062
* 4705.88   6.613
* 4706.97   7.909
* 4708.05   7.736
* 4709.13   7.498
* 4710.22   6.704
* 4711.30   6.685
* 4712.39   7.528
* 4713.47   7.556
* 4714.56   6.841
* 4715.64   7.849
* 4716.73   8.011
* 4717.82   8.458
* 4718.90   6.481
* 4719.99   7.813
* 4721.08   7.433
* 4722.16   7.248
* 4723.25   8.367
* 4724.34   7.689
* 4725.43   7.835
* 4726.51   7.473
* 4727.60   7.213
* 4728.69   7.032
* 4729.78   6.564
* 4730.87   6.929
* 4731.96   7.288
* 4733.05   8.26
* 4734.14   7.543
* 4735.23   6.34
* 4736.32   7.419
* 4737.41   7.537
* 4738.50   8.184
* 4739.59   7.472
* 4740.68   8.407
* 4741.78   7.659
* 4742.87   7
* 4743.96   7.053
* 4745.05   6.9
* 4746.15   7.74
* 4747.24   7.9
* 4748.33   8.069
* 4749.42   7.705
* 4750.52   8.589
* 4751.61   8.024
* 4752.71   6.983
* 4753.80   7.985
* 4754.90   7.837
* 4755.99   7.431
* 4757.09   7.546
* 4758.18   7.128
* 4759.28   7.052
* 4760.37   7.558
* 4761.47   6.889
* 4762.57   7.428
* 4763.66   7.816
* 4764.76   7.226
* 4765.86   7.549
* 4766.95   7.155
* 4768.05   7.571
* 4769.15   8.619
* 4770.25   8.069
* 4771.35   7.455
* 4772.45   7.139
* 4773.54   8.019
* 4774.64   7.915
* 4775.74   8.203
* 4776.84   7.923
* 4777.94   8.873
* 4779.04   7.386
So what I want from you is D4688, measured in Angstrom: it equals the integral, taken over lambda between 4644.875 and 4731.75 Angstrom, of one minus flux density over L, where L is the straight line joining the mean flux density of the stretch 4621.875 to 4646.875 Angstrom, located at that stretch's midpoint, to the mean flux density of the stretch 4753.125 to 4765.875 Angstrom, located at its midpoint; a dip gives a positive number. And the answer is 1.81 Angstrom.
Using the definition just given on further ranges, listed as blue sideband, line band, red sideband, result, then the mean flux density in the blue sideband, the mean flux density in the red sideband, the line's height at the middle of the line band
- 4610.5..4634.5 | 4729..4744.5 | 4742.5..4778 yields 0.5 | 7.82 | 7.63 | 7.67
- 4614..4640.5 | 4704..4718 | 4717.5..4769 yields 0.3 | 7.66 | 7.51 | 7.55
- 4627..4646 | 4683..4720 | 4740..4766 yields 1.0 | 7.56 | 7.56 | 7.56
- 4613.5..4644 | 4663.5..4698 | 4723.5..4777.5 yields 1.3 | 7.65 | 7.57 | 7.61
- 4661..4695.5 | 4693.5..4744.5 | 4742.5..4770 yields 0.6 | 7.31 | 7.56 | 7.44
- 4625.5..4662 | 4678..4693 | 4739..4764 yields -0.1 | 7.5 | 7.57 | 7.53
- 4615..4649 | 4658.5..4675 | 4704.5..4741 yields 0.8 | 7.58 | 7.44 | 7.52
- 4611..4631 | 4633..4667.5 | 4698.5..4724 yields 1.8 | 7.86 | 7.31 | 7.69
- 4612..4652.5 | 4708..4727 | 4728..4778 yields 0.2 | 7.59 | 7.57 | 7.58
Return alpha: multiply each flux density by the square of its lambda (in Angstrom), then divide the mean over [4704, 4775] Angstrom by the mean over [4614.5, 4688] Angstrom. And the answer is 1.1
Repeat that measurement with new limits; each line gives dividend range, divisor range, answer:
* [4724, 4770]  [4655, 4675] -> 1.08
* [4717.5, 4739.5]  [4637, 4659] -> 1.04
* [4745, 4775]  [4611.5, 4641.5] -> 1.04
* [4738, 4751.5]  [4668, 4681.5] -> 1.09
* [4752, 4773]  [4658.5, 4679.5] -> 1.09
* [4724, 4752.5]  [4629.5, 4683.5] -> 1.06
